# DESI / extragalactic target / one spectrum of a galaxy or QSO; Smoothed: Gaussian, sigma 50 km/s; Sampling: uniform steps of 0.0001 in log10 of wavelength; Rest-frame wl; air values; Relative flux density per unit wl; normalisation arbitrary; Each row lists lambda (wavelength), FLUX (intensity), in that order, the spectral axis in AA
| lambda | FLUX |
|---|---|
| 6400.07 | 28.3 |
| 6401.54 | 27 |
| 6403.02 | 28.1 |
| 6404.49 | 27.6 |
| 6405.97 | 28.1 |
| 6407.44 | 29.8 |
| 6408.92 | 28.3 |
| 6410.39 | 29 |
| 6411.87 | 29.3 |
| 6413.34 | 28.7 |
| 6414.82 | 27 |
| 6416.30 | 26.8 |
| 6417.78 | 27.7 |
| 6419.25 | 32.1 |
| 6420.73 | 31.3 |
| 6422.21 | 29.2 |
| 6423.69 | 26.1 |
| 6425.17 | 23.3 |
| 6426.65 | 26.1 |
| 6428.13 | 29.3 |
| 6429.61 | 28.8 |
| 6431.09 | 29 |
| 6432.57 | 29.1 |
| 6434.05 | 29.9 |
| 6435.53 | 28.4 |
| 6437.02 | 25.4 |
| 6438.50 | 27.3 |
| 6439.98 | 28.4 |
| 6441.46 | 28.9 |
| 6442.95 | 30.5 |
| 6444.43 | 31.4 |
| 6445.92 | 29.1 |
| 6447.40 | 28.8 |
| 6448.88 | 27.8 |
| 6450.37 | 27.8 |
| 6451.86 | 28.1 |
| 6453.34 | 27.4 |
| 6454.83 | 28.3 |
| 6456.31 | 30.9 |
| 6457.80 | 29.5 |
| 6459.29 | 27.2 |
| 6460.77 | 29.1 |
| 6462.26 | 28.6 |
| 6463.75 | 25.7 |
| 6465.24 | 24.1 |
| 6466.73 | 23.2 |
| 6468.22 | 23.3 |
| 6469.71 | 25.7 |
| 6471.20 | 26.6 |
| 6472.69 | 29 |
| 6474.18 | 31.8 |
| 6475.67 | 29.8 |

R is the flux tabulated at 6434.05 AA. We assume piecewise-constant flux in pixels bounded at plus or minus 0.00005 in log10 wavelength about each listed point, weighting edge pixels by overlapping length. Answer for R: 29.9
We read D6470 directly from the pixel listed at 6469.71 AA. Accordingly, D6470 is 25.7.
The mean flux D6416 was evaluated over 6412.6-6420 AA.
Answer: 28.5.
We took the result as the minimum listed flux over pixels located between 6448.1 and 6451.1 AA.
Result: 27.8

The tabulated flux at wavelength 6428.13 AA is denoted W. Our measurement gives 29.3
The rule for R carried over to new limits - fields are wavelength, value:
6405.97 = 28.1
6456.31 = 30.9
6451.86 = 28.1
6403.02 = 28.1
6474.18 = 31.8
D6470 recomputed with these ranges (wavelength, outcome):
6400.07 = 28.3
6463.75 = 25.7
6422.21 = 29.2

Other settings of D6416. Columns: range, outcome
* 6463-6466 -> 24.9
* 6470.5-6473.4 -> 27.8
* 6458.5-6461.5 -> 28.2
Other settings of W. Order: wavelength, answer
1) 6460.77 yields 29.1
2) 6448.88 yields 27.8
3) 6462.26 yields 28.6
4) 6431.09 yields 29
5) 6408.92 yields 28.3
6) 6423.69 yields 26.1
